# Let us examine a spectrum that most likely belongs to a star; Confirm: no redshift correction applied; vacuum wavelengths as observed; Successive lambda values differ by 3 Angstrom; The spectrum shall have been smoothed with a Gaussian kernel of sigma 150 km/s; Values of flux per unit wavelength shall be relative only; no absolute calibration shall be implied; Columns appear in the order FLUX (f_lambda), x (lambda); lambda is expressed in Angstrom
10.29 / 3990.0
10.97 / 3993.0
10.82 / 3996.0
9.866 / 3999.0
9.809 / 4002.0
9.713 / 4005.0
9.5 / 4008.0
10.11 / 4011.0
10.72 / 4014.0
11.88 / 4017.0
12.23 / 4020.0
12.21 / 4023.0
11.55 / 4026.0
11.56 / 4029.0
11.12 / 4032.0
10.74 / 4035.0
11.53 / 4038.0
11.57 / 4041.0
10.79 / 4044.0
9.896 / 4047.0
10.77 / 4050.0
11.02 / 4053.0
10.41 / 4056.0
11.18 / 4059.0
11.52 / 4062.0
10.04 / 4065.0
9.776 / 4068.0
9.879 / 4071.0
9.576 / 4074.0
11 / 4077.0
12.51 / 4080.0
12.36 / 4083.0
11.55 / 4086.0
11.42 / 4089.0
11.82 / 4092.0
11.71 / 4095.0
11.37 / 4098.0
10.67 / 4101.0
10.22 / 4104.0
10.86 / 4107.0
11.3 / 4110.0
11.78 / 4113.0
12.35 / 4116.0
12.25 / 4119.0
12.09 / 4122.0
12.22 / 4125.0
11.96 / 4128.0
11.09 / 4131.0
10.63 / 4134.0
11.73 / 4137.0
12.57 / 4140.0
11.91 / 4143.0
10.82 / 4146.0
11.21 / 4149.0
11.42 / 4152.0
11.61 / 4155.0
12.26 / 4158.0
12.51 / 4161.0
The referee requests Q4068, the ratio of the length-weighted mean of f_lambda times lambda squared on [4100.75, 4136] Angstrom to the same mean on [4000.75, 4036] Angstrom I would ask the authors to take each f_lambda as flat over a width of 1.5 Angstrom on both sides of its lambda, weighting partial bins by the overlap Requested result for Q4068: 1.10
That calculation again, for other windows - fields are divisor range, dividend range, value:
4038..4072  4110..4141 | 1.15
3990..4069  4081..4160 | 1.12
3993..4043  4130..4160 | 1.12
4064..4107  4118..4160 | 1.09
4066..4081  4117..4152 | 1.15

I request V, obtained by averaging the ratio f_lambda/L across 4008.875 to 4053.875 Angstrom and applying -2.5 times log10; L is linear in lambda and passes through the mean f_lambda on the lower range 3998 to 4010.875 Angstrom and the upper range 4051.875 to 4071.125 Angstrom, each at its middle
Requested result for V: -0.10 mag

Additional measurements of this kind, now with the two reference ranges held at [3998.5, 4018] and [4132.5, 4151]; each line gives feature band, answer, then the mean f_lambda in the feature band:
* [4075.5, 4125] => -0.05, 11.6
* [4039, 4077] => 0.01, 10.6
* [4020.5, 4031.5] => -0.14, 11.8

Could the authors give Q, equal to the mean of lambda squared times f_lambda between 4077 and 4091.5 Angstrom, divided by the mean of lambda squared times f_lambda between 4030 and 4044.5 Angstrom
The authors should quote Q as 1.1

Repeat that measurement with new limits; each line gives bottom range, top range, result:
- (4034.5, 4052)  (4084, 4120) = 1.08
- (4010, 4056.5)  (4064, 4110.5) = 1.01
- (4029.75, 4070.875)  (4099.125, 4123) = 1.09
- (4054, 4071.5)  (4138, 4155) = 1.15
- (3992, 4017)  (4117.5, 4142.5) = 1.22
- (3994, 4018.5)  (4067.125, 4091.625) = 1.11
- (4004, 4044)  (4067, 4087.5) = 1.01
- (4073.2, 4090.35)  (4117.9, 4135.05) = 1.04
